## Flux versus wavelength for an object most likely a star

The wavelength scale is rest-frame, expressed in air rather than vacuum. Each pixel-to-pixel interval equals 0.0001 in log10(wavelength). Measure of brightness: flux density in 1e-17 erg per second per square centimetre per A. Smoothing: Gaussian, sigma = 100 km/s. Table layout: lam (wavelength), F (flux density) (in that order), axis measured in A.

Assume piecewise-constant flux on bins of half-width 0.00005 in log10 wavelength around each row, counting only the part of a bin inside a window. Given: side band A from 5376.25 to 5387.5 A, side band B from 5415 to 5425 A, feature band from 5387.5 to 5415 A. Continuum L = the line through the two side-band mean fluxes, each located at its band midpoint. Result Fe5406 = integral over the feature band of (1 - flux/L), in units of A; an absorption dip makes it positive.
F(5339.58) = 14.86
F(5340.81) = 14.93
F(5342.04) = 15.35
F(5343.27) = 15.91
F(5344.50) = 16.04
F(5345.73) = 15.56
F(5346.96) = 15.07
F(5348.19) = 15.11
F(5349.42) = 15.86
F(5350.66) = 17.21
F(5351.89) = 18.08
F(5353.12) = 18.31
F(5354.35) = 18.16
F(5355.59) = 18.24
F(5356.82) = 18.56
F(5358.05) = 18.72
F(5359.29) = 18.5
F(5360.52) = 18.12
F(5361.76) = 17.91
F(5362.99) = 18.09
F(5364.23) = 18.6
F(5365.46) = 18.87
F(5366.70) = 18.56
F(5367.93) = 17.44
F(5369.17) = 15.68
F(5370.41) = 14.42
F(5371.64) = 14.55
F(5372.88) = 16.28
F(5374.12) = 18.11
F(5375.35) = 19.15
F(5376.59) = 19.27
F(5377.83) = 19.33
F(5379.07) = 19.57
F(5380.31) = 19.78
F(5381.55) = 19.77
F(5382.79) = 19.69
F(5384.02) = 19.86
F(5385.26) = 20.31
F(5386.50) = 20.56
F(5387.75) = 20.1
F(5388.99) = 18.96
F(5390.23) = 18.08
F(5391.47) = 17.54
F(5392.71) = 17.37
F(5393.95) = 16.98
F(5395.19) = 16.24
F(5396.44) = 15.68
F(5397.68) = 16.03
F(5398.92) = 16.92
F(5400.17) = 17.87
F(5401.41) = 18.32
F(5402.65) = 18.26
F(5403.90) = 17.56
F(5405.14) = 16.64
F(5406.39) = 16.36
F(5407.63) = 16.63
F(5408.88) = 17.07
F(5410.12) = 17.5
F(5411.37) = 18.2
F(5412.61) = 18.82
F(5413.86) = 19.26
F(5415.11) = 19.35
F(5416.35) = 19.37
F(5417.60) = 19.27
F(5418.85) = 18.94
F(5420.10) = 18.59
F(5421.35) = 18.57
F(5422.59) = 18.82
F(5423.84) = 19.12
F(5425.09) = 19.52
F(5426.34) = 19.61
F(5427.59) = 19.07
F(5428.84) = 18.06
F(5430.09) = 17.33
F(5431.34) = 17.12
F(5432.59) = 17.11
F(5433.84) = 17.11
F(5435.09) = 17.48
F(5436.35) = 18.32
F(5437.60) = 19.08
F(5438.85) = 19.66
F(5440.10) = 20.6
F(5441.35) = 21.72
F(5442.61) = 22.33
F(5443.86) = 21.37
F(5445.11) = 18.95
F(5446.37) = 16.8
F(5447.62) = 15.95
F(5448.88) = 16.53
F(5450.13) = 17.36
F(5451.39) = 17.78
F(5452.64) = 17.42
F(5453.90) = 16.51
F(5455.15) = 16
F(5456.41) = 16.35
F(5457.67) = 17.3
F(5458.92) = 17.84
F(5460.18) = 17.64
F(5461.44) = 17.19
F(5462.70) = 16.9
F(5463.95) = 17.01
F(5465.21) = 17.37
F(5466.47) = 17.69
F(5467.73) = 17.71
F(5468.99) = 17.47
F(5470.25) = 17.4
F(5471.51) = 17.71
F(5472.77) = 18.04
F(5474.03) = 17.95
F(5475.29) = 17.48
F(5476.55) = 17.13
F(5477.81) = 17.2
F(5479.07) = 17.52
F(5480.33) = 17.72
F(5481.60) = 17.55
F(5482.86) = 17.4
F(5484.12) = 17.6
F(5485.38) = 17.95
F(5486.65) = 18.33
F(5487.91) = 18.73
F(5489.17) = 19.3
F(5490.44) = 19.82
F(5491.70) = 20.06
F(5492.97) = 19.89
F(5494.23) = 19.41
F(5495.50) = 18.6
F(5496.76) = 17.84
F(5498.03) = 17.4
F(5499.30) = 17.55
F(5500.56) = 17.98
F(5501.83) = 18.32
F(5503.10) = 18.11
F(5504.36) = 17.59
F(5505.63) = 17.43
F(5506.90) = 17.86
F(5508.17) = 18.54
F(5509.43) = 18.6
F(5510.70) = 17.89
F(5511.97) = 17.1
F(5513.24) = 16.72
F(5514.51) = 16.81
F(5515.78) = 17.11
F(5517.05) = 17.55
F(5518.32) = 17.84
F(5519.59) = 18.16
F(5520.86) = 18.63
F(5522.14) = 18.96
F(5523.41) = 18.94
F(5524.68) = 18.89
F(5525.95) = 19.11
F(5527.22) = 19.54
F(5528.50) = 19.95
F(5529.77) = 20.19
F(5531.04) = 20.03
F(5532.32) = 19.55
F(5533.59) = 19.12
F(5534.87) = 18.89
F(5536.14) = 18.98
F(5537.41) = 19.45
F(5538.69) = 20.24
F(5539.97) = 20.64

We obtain 2.6 A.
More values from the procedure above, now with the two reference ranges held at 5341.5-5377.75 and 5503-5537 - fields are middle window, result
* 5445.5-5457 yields 0.7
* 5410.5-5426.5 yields -1.2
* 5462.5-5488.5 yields 0.7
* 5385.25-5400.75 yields -0.3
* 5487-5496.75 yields -0.5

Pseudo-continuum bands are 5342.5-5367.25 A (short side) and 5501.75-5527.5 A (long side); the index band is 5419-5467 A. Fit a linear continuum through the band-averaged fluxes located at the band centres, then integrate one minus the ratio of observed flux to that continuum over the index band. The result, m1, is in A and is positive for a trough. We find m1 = -1.0 A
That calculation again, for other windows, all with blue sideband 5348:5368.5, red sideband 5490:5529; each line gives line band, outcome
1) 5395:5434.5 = 0.28 A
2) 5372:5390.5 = -1.23 A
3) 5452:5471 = 1.06 A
